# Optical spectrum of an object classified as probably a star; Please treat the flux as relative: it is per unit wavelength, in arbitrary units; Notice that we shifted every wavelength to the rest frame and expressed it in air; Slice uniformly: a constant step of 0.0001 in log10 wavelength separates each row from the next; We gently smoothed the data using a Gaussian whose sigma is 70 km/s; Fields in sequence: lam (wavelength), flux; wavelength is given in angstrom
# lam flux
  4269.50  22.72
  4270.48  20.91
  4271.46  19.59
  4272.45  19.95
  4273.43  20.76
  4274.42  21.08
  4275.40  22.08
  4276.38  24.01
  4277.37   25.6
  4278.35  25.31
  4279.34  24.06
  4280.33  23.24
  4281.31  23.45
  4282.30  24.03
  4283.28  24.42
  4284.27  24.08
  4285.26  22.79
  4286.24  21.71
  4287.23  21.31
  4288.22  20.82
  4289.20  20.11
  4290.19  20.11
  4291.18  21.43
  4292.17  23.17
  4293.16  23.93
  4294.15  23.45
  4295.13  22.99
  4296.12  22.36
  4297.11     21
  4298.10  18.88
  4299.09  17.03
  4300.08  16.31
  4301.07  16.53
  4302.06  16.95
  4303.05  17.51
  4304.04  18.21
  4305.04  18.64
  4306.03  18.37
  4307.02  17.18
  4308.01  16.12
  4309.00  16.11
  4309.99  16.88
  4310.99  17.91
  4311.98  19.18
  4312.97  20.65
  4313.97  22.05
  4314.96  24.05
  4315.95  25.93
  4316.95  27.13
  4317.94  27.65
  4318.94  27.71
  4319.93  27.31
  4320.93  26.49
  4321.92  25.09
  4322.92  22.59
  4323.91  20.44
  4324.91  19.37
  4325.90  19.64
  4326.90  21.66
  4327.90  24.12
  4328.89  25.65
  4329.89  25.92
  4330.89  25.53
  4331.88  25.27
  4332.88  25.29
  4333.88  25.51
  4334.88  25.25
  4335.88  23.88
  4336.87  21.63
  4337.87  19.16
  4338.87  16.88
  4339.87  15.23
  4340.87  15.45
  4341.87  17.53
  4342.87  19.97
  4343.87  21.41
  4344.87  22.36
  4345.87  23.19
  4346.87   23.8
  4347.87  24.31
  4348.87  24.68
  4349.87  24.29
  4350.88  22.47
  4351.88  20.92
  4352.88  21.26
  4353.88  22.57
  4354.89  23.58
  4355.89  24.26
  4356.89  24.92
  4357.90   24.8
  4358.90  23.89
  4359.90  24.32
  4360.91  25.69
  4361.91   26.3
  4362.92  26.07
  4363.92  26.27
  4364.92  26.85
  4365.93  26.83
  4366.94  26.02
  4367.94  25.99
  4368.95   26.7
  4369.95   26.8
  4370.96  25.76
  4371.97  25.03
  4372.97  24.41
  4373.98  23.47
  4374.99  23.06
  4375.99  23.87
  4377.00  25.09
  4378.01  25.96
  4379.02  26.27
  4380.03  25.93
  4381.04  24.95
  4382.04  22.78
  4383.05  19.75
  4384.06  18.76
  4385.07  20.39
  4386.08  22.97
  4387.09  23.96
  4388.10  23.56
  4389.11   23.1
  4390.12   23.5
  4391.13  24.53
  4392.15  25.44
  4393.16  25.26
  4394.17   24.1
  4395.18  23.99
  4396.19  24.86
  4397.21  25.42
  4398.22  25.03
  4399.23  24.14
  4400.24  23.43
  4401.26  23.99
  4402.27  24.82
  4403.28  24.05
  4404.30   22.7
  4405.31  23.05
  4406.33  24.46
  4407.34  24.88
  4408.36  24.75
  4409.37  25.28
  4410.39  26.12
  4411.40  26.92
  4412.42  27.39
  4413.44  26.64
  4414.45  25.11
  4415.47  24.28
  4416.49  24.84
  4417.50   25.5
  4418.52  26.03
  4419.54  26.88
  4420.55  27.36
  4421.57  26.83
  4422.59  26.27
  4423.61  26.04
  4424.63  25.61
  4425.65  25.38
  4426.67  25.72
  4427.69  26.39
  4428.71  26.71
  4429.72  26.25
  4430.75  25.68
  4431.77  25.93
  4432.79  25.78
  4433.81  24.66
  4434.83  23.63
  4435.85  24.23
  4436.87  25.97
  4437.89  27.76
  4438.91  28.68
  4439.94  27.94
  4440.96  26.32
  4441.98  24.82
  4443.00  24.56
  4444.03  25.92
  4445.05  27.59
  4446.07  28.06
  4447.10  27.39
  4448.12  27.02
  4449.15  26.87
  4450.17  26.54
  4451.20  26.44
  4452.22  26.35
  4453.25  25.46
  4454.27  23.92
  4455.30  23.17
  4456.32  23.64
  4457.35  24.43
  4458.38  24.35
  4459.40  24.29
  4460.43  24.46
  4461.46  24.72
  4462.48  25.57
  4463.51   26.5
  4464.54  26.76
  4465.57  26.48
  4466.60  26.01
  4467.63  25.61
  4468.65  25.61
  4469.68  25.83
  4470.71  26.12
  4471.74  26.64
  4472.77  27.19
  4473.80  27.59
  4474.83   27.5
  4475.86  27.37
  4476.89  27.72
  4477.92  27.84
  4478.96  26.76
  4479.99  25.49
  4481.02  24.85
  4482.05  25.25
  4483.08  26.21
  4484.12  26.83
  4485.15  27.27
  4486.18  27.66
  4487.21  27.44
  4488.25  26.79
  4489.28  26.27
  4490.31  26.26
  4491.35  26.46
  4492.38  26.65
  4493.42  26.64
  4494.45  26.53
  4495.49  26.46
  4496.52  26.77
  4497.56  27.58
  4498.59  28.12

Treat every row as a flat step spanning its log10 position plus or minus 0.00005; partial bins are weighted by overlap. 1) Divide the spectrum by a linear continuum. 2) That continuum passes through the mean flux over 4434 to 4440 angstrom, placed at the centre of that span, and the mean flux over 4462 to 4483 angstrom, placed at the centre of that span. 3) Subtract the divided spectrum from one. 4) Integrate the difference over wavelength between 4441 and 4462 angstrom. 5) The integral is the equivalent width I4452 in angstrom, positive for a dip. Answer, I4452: 0.6 angstrom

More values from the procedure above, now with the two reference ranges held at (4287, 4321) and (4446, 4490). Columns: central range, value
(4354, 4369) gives -1.8 angstrom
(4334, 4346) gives 1.0 angstrom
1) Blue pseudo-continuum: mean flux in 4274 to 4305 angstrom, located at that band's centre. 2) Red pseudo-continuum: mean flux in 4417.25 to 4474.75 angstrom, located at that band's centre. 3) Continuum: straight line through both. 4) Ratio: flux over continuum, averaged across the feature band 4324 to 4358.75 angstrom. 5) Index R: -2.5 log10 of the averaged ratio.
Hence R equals 0.03 mag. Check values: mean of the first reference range 21.5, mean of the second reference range 26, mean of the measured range 22.4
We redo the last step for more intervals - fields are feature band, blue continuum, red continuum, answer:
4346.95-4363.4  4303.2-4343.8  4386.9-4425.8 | -0.05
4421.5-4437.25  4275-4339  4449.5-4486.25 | -0.03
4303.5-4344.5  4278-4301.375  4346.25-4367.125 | 0.07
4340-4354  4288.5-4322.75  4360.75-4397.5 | 0.07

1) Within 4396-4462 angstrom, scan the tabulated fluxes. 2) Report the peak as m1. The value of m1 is 28.68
